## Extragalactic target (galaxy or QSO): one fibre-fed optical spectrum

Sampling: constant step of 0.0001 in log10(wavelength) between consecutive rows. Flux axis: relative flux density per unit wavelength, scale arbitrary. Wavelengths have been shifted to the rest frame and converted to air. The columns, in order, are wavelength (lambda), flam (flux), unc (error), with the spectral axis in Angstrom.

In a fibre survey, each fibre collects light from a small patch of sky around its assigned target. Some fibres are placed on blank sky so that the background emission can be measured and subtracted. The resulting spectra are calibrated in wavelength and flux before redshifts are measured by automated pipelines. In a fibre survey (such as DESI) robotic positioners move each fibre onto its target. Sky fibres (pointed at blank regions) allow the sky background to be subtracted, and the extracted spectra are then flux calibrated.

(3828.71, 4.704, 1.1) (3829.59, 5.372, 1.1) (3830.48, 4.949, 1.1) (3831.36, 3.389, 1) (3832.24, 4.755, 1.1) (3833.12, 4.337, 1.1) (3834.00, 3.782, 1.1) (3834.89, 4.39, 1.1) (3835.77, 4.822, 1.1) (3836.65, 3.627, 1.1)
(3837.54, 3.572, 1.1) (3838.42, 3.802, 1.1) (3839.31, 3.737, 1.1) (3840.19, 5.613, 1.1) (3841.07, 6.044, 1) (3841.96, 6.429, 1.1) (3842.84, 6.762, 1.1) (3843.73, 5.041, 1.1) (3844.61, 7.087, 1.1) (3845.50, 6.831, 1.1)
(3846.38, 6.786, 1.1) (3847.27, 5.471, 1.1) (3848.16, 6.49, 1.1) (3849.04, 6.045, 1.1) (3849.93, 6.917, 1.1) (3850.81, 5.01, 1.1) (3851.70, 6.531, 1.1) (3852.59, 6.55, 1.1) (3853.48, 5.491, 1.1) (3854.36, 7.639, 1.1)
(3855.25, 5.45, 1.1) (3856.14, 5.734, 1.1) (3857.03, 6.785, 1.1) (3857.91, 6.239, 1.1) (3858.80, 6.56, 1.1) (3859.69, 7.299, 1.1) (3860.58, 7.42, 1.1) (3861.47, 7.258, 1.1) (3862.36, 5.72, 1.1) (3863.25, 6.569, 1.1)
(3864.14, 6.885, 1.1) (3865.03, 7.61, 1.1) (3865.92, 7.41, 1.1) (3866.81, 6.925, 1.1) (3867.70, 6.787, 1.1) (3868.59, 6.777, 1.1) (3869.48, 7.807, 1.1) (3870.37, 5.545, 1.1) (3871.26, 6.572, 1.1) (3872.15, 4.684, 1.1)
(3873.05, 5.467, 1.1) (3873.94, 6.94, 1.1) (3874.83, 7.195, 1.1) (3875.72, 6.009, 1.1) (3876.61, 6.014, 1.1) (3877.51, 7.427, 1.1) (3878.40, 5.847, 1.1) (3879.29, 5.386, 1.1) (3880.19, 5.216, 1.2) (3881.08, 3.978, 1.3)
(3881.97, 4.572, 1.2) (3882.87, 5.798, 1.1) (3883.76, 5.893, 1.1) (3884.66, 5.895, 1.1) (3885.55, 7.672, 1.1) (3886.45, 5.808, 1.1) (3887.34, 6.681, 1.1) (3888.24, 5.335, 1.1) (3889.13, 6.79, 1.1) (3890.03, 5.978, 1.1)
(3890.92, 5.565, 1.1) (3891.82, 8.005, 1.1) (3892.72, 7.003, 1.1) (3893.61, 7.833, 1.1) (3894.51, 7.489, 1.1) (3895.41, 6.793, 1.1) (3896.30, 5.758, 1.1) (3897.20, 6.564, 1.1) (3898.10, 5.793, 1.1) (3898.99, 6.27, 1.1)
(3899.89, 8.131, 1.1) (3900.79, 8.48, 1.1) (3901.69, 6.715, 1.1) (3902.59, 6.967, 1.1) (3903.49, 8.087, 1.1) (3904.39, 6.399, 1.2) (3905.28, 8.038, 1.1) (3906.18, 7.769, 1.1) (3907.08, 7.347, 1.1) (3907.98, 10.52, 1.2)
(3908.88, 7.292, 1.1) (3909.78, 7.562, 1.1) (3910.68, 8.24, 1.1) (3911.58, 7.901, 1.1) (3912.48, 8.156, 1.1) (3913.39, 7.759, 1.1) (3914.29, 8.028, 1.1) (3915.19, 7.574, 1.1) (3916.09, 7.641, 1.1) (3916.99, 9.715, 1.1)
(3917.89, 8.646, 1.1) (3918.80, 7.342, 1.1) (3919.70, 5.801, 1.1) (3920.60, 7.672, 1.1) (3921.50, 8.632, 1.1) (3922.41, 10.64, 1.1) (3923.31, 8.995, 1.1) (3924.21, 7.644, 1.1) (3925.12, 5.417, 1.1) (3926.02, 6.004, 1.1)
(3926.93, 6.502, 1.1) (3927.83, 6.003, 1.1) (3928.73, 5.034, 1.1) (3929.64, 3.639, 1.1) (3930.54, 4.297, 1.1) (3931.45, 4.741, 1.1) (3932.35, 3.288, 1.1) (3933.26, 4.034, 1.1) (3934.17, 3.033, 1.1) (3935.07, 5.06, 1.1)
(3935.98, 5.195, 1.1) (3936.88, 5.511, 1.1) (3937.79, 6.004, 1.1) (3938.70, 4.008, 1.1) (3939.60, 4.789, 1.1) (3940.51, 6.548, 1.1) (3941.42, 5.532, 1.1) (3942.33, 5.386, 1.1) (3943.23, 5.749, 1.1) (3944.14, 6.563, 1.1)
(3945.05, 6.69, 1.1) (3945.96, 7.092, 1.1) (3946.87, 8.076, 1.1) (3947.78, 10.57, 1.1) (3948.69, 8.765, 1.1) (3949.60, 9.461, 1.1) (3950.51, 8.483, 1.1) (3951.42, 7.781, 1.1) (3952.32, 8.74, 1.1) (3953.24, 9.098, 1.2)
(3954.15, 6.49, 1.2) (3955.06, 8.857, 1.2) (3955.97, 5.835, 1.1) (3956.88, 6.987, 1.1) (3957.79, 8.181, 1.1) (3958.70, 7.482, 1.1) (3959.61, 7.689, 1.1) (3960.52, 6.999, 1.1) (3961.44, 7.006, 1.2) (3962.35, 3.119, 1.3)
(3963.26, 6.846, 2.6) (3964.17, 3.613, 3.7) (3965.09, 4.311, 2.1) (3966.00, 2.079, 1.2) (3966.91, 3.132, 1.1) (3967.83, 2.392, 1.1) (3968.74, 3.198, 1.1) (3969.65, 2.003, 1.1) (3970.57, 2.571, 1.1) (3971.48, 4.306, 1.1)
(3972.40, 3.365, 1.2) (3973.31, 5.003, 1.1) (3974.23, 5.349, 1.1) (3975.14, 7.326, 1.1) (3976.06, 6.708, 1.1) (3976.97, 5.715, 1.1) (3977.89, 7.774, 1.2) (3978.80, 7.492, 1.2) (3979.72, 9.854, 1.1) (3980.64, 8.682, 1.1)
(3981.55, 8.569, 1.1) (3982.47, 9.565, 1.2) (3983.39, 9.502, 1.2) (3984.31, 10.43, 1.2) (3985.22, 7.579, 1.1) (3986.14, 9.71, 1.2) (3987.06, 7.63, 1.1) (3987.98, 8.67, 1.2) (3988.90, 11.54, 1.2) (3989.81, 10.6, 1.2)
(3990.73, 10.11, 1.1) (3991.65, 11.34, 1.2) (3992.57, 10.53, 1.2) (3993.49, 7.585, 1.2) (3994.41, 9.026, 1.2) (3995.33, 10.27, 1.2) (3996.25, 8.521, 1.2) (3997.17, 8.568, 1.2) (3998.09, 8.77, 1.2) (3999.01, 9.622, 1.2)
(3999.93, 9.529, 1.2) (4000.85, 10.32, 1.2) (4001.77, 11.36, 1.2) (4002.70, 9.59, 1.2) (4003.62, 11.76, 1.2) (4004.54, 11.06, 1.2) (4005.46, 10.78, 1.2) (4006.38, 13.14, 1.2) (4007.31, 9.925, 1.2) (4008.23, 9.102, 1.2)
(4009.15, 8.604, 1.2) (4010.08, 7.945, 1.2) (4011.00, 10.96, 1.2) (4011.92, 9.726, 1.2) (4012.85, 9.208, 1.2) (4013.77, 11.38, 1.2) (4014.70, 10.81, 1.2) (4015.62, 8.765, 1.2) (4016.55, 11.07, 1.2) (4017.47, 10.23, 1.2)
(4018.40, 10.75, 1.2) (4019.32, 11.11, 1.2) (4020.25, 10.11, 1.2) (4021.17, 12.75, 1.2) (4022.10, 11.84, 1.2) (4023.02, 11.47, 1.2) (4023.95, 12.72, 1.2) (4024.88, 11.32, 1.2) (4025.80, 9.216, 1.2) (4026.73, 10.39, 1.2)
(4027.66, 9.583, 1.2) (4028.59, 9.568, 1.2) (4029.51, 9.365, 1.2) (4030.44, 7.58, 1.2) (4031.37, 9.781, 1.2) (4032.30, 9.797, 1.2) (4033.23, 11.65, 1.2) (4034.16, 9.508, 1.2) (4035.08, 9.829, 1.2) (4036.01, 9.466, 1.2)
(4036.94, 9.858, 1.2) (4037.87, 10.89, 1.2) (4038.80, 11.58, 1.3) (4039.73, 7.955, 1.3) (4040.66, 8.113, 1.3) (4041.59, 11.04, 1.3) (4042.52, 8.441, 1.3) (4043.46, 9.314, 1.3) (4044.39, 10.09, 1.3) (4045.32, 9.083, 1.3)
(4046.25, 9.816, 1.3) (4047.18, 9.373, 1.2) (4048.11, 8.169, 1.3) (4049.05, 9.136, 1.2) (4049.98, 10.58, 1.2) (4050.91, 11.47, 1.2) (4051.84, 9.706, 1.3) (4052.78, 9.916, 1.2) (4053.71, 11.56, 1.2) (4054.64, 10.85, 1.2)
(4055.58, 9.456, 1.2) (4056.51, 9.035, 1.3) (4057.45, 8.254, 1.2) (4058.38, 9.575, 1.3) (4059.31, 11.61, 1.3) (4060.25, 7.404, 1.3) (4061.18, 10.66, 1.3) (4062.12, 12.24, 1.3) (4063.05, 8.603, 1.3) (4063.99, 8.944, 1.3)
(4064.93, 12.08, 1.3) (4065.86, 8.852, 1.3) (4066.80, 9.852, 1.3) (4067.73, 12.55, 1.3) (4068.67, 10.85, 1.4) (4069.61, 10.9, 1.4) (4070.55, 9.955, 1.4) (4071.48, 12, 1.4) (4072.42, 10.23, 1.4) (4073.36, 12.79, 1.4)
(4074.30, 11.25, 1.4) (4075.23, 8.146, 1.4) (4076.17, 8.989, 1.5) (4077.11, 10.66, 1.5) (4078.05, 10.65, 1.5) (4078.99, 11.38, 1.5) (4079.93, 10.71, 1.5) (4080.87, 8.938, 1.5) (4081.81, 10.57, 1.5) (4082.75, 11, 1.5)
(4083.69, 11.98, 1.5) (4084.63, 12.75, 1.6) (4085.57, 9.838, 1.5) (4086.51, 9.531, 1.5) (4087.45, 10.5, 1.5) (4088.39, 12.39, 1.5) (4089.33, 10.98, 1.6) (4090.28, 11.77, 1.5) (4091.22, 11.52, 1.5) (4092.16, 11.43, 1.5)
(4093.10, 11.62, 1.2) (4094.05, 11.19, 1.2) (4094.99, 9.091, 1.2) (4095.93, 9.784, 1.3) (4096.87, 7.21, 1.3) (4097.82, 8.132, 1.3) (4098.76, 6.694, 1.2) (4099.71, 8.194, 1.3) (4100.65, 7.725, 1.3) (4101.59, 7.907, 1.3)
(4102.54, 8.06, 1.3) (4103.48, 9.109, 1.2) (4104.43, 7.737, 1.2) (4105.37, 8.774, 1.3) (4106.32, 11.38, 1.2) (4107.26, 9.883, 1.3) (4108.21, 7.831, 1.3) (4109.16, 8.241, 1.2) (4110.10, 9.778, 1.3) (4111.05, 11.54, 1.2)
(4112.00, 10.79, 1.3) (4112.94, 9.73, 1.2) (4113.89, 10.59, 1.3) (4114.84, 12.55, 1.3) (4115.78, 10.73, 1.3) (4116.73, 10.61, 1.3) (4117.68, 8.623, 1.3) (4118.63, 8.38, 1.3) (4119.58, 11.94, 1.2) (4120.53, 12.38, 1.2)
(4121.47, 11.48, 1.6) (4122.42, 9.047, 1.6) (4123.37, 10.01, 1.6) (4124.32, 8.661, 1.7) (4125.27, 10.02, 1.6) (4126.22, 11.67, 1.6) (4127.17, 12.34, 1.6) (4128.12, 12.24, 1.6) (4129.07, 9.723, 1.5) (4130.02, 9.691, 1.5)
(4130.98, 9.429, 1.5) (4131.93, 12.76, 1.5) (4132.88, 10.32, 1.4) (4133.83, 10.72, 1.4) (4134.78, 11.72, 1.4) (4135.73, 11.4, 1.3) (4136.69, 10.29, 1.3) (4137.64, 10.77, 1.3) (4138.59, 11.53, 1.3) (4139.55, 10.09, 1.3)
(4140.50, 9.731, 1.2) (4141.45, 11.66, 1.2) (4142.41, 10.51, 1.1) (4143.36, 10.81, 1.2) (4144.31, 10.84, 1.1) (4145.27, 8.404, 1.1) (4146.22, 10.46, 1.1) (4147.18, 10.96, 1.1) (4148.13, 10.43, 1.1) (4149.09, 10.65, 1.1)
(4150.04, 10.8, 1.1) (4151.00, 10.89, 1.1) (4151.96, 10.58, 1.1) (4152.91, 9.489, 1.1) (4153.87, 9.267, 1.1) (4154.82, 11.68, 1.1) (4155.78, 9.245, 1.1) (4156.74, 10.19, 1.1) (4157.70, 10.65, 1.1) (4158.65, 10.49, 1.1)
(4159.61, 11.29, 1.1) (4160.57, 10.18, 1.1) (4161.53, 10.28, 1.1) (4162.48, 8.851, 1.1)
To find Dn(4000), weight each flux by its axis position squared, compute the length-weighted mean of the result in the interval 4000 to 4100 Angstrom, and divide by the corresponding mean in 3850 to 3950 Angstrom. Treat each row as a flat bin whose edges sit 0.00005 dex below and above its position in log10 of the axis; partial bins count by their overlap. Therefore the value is 1.66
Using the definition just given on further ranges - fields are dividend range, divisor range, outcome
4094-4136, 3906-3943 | 1.65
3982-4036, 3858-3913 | 1.58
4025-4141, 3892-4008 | 1.47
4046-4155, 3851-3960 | 1.67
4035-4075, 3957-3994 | 1.52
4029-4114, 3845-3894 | 1.73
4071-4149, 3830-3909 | 1.85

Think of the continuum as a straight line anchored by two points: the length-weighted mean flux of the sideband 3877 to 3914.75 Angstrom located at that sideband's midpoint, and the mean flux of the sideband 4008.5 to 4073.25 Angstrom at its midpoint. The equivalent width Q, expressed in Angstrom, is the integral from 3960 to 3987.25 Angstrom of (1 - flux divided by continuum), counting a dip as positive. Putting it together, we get 8.19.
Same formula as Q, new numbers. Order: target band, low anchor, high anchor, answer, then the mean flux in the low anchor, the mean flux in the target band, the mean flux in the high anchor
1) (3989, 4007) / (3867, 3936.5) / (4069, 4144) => -3.9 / 6.64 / 10.2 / 10.3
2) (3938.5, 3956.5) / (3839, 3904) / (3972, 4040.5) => 2.1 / 6.42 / 7.27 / 9.58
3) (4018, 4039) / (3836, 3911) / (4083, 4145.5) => -3.7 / 6.45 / 10.4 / 10.2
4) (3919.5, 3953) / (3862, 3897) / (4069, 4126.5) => 4.1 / 6.35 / 6.44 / 10.1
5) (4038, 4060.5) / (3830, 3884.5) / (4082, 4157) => -1.5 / 5.9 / 9.69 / 10.3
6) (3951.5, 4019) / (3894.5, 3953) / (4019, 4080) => 3.7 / 6.93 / 8.13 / 10.2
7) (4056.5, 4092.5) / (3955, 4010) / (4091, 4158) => -4.8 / 7.79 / 10.6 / 10.1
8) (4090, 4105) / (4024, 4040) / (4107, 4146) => 1.7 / 9.94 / 9.17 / 10.5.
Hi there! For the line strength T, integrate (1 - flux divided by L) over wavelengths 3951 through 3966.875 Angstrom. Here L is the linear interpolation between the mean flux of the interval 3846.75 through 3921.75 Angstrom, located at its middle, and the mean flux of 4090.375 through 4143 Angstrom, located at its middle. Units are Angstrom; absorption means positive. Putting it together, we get 2.8 Angstrom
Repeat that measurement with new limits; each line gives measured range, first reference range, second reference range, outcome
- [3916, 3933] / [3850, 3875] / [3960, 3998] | 0.4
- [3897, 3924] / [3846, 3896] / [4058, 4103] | -2.8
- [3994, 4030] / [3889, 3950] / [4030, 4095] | -4.8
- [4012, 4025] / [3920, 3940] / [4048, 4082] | -3.3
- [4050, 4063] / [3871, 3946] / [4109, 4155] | -1.3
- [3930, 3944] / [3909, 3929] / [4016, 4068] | 5.4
